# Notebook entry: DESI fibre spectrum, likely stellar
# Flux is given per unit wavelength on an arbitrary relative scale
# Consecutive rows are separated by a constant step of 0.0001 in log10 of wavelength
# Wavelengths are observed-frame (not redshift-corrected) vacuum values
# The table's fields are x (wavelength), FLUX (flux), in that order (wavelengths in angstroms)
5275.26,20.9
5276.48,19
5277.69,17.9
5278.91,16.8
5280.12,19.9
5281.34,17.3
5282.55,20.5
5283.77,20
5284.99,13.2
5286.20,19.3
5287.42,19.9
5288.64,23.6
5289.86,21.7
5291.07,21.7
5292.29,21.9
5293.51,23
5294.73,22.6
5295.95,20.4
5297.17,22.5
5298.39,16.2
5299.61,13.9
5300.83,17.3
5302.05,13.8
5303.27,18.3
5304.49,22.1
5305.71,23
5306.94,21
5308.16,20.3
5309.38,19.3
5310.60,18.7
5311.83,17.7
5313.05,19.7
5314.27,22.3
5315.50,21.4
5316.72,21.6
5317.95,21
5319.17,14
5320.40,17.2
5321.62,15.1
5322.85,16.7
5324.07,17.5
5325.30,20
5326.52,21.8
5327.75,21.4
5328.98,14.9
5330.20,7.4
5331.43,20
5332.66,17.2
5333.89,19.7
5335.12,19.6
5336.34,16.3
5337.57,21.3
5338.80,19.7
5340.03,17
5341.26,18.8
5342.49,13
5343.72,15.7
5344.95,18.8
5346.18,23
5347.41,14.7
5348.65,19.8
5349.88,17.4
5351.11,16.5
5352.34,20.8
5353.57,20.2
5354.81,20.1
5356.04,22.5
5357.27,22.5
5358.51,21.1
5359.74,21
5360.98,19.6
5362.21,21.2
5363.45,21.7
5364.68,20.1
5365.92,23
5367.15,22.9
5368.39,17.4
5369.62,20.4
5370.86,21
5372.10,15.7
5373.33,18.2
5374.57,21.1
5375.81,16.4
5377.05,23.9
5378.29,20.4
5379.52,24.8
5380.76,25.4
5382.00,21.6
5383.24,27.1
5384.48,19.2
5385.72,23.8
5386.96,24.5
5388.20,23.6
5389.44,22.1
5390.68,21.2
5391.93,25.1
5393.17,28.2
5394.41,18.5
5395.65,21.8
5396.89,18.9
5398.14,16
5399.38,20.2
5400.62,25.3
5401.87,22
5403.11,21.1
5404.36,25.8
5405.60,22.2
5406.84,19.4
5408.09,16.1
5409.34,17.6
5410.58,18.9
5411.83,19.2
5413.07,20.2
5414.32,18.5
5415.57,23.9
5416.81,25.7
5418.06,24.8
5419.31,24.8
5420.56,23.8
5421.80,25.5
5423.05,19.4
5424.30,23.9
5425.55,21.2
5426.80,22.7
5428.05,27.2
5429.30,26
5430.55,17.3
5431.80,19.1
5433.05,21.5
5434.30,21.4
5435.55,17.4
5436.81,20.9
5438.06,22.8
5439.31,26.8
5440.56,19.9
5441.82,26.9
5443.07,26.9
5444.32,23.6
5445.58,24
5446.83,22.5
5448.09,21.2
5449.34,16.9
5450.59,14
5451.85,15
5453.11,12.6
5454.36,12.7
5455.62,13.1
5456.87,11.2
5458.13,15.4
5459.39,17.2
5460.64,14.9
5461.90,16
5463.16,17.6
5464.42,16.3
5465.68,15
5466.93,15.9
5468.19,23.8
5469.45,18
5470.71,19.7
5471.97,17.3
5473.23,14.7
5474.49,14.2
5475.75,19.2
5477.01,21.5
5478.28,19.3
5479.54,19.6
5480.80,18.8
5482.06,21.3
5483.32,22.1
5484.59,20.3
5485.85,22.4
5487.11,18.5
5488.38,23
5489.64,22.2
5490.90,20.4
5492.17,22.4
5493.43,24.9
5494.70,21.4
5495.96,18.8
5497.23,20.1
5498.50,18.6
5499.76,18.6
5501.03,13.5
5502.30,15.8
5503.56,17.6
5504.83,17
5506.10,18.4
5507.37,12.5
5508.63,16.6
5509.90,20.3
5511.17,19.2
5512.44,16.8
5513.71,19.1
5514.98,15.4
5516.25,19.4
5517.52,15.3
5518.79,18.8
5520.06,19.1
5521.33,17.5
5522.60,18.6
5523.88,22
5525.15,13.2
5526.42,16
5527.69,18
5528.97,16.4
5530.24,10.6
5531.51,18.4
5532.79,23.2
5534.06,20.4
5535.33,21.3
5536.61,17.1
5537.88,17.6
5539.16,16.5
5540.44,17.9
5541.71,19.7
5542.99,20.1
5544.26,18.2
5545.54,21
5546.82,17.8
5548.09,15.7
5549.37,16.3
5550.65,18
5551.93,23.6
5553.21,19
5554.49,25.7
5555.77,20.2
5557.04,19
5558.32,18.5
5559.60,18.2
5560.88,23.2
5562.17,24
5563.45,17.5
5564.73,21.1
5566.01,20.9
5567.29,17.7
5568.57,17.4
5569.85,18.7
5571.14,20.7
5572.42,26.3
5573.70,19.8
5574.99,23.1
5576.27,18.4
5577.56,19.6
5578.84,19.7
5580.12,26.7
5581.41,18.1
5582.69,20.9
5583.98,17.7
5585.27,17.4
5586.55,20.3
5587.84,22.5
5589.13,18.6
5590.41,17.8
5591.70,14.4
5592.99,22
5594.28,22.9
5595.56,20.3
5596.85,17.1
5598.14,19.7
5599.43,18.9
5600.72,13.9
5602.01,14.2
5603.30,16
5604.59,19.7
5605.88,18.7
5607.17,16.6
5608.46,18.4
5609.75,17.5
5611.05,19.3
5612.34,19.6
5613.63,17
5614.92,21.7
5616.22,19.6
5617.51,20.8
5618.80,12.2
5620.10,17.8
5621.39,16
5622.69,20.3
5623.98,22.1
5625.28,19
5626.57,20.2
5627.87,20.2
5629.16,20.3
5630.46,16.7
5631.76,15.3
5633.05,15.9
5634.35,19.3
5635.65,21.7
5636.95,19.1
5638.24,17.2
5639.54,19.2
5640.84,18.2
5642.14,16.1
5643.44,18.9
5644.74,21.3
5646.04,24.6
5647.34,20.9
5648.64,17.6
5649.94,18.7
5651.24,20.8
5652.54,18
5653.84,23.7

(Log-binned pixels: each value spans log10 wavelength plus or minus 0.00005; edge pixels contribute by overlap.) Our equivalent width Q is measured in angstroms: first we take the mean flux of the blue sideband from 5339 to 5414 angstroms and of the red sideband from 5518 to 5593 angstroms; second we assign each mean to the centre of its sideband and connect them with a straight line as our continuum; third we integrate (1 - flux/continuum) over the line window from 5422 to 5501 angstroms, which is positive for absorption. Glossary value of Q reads 1.35 angstroms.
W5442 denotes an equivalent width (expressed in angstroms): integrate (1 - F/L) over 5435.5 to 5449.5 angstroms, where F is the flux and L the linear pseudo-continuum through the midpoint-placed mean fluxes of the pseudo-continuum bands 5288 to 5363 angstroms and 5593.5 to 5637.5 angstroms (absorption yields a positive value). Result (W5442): -3.0 angstroms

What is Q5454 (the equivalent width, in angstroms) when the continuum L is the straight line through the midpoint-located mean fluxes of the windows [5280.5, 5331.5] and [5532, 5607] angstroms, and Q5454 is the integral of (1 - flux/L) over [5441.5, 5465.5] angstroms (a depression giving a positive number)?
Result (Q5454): 2.09 angstroms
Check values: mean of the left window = 19.1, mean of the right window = 19.5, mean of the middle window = 17.6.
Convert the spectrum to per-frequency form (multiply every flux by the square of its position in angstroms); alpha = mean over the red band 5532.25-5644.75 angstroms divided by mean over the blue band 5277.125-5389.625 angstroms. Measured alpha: 1.07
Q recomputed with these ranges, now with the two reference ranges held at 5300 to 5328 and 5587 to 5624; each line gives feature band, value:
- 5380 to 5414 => -4.9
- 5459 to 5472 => 0.9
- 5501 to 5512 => 1.0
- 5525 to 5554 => 0.6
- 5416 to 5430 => -3.9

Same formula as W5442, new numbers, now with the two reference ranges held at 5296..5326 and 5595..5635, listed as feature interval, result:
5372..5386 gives -2.2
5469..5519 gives -1.0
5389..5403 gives -2.3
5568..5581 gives -1.9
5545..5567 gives -2.0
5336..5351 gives 0.6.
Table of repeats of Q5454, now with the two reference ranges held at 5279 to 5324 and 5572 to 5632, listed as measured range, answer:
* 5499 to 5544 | 3.4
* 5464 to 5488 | 0.3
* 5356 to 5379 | -1.5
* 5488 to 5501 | -1.0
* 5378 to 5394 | -3.6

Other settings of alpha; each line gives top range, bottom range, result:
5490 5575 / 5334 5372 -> 1.03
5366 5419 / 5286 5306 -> 1.11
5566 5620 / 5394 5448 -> 0.93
